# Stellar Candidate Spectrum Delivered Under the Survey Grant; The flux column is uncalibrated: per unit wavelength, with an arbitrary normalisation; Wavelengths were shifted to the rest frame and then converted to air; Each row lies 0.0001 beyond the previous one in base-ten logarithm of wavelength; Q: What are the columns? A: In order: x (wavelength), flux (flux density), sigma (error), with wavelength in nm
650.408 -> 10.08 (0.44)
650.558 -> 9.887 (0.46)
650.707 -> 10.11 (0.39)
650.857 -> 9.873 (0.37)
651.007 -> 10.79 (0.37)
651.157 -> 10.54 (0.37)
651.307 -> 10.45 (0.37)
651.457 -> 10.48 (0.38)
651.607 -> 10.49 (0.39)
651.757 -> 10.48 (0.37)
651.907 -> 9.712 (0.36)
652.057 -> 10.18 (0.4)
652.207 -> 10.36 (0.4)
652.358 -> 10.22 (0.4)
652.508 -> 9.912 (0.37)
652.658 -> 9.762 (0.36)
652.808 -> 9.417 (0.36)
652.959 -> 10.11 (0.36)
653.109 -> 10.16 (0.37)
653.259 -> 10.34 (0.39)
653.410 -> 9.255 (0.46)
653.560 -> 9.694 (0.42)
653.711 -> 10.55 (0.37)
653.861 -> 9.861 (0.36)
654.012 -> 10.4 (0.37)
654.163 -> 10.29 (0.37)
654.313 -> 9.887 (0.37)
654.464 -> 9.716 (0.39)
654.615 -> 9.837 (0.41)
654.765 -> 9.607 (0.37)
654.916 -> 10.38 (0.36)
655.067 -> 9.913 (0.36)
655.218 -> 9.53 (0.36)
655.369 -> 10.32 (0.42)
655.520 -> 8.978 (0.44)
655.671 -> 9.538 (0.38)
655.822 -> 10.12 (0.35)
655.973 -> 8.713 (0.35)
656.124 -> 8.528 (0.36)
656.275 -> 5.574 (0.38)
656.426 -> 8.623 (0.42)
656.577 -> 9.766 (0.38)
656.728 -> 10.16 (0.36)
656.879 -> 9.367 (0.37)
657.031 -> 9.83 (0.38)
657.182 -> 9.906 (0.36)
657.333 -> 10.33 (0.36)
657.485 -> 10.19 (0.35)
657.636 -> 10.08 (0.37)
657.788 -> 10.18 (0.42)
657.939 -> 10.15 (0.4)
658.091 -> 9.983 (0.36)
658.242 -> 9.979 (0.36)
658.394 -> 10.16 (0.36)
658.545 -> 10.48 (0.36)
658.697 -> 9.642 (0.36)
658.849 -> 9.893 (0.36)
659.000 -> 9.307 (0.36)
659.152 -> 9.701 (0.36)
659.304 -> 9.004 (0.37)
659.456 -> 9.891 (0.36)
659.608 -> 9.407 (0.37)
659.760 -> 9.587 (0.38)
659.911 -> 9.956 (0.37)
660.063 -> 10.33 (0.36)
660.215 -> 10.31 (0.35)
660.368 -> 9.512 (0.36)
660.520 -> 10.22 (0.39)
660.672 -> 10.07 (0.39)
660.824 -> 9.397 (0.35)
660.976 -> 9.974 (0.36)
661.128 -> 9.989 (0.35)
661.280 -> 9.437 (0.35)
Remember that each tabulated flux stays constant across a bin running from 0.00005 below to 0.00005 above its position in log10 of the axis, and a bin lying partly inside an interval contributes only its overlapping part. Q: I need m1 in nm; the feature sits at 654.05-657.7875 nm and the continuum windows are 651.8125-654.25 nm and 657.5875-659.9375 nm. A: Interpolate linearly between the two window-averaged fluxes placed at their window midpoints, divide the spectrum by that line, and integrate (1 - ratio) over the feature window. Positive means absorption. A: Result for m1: 0.13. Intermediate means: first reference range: 10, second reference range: 9.83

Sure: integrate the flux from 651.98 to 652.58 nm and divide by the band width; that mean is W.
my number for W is 10.2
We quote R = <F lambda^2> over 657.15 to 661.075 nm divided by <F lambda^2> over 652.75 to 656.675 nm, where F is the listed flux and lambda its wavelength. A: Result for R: 1.05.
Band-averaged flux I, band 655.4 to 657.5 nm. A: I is 9.26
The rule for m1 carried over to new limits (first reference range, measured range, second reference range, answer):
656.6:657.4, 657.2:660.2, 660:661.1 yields 0.01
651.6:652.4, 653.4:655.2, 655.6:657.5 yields -0.04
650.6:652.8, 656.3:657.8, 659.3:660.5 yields 0.04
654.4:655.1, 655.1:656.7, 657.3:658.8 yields 0.15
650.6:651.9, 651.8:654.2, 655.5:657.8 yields 0.00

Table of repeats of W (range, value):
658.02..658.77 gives 10.1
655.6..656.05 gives 9.45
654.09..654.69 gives 9.94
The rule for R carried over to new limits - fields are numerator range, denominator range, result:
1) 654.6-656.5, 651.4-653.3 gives 0.92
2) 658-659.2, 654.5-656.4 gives 1.08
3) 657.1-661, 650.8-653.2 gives 0.99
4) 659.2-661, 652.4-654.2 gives 1.00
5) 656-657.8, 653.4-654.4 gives 0.94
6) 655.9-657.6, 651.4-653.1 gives 0.92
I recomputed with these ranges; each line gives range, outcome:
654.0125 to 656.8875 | 9.44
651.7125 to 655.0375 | 10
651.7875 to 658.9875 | 9.78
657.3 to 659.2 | 10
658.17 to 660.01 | 9.76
